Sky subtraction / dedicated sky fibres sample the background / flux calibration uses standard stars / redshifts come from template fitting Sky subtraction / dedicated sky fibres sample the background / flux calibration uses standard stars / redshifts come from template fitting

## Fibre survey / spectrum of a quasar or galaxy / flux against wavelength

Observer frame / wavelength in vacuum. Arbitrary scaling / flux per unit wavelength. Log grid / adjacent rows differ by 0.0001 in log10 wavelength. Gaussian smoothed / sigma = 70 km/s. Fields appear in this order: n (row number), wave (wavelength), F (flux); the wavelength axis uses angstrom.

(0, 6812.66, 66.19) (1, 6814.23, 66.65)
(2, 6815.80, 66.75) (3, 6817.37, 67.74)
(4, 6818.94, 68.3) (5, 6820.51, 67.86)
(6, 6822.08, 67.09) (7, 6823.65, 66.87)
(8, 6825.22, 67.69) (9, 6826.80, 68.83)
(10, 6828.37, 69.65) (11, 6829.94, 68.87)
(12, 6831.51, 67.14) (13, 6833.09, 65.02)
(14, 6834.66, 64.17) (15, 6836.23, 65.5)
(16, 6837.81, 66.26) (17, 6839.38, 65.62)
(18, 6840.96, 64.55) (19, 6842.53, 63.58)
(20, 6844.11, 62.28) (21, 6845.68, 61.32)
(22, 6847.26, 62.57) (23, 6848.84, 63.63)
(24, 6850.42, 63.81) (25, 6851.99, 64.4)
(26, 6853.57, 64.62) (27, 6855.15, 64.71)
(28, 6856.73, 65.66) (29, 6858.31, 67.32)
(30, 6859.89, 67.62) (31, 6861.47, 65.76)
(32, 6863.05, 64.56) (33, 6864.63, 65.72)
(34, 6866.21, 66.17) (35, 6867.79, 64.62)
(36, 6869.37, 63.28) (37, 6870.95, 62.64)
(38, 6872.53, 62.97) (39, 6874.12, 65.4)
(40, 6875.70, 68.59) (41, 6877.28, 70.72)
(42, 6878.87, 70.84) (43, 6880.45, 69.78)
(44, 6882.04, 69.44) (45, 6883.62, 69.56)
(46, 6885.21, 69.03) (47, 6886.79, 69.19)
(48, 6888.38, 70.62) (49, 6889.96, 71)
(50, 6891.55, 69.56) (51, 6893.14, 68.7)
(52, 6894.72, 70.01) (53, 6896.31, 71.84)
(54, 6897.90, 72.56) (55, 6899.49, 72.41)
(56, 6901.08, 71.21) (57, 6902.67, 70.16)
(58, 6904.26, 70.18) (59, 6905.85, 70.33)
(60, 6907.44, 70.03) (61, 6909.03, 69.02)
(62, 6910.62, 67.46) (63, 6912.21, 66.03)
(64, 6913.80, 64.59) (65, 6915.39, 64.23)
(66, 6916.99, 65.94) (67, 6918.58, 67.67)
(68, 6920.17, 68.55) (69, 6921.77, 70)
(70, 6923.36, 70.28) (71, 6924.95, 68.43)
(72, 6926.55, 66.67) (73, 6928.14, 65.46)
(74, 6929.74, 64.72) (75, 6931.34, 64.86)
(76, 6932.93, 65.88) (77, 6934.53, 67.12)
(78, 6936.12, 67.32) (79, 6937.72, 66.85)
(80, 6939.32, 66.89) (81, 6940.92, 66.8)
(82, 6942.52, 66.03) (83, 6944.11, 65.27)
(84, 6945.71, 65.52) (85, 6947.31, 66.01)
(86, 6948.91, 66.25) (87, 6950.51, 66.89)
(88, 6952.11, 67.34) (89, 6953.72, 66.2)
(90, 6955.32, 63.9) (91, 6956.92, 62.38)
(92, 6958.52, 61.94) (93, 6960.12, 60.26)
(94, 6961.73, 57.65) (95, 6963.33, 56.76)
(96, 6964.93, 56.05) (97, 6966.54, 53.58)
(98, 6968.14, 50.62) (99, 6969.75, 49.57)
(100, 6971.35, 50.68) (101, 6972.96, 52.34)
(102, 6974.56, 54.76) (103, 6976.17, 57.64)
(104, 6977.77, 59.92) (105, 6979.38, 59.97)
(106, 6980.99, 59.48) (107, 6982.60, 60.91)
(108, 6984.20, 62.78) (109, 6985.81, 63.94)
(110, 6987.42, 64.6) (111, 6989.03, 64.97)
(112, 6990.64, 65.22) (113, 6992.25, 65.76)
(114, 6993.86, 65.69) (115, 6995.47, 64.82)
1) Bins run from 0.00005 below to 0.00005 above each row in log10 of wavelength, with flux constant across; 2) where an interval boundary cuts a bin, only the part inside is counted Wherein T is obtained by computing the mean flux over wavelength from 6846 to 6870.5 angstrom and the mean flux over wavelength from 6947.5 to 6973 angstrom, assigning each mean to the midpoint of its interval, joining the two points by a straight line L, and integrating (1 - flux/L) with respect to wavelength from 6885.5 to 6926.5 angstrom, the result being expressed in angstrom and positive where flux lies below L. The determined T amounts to -4.6 angstrom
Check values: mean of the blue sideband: 64.9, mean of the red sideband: 59.2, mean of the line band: 69.2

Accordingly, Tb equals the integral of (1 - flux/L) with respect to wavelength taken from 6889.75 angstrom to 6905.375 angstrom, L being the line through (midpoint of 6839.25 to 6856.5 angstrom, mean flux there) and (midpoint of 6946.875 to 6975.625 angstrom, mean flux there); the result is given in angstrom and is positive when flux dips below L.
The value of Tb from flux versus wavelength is -2.31 angstrom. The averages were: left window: 63.7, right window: 58.9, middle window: 70.7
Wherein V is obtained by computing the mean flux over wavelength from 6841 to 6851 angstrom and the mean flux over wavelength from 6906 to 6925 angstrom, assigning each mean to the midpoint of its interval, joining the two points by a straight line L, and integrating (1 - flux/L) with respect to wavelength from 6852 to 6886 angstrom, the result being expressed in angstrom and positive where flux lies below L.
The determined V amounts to -1.1 angstrom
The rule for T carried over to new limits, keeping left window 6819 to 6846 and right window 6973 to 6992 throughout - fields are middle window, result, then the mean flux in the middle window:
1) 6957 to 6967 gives 0.6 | 58.2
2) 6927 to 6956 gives -1.7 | 66.1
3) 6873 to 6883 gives -0.7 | 68.9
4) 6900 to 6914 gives -1.2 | 69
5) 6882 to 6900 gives -1.7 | 70.3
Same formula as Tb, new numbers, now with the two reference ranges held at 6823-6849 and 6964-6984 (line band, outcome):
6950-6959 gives -1.21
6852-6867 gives -0.44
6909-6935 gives -3.24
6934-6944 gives -1.47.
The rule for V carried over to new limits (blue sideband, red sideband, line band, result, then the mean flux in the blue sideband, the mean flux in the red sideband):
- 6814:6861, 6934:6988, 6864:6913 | -3.6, 65.8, 61.3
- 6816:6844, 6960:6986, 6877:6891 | -1.6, 66.6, 56.6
